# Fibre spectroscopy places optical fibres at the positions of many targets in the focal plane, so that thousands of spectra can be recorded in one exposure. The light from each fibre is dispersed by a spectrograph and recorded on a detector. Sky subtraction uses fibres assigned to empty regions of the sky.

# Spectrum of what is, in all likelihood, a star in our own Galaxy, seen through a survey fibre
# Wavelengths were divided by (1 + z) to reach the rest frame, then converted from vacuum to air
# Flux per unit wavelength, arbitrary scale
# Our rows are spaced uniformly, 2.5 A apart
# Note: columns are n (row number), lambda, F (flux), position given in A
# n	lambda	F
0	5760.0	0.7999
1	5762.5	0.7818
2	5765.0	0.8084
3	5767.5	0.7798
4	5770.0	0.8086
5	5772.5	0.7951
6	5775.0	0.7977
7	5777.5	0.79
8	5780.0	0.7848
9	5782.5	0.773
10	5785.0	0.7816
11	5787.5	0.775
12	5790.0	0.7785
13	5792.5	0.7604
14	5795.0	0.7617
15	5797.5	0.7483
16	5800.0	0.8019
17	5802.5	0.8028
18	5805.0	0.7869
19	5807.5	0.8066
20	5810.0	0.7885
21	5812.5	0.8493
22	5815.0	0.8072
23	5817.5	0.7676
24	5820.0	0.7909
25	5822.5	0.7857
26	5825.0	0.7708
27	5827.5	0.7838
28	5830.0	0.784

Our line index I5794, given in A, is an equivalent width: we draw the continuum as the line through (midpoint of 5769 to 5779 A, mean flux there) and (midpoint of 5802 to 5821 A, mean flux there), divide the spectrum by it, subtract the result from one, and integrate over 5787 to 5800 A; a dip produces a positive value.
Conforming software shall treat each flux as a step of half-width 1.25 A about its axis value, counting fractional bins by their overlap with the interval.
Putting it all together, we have 0.5 A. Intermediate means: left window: 0.797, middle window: 0.768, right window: 0.8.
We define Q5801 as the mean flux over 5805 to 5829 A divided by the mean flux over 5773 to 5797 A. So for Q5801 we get 1.02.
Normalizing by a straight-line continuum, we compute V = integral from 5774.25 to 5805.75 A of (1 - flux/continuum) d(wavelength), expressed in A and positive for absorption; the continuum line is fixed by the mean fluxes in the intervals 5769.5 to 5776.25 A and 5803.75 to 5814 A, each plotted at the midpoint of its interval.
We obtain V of 0.9 A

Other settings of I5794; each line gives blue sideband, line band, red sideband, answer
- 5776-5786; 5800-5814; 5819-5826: -0.42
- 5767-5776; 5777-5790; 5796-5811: 0.22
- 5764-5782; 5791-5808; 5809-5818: 0.47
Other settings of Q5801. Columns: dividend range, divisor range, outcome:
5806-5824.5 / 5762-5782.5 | 1.01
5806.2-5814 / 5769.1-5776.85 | 1.02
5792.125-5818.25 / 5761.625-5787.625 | 1.00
